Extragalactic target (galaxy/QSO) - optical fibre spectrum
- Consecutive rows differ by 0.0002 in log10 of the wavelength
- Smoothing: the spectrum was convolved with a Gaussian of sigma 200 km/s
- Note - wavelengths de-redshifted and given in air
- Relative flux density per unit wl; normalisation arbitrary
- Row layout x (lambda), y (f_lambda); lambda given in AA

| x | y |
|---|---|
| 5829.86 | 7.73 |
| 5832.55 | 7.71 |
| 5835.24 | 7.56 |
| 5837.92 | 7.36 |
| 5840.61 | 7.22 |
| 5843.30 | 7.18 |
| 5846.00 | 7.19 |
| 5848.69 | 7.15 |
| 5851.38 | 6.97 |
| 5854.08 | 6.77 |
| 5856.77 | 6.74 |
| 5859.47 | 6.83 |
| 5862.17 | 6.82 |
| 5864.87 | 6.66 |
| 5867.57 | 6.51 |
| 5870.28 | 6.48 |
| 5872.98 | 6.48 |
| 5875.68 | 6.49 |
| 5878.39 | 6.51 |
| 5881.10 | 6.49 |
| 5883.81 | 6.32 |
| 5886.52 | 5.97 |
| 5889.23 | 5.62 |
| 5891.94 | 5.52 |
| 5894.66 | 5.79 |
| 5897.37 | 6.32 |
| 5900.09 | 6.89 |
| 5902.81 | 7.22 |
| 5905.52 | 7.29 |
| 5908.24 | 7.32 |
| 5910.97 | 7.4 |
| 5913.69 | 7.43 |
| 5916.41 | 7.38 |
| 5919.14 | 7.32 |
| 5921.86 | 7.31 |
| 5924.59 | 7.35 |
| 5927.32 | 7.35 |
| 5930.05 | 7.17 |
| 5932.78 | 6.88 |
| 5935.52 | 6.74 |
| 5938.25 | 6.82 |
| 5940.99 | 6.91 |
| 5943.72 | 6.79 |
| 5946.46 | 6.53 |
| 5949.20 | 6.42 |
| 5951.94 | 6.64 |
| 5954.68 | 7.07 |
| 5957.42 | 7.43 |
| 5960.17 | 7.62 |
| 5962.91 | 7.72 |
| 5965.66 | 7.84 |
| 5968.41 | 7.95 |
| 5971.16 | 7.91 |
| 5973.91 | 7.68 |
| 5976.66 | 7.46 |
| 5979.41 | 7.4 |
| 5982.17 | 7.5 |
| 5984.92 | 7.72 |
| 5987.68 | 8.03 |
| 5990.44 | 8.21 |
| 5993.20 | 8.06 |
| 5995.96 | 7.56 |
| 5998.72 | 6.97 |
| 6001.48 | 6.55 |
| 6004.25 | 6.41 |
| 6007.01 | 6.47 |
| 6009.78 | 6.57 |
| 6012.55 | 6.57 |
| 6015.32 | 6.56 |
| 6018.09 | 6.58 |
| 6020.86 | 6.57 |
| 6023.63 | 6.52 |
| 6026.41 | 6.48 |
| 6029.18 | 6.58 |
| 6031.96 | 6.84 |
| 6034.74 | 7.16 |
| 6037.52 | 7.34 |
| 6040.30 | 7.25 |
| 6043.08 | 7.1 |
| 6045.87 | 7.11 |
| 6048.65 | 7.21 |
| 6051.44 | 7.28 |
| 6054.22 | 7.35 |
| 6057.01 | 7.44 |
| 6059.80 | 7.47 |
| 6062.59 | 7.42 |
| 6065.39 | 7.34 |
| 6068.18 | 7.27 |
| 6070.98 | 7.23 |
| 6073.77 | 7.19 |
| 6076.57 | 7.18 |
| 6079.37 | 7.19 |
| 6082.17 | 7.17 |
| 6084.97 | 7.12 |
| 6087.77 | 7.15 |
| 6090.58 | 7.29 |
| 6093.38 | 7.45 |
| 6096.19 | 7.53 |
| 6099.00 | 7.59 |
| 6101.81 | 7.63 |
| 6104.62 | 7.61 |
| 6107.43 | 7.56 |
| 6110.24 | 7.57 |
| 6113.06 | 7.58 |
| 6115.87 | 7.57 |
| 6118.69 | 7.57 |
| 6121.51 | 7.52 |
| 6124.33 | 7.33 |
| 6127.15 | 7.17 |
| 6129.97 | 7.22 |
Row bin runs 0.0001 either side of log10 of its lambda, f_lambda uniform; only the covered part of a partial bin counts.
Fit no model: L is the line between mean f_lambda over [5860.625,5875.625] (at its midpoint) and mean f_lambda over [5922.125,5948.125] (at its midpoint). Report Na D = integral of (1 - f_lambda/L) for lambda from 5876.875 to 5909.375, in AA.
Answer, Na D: 1.4 AA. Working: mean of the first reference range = 6.59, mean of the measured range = 6.43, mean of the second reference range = 6.96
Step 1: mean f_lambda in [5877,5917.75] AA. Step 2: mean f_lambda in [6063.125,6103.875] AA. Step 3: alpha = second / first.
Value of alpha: 1.10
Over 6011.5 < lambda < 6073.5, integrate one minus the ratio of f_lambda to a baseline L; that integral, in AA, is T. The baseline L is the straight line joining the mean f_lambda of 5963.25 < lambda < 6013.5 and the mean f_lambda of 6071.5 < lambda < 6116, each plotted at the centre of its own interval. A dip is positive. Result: 3.0 AA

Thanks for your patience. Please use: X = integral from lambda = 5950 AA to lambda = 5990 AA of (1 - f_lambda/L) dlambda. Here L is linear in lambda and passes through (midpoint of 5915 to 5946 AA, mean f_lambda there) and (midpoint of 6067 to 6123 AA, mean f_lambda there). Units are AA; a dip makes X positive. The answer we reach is -2.3 AA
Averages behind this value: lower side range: 7.08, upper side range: 7.4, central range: 7.57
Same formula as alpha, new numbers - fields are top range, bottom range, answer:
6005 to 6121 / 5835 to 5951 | 1.05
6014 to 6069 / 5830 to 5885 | 1.02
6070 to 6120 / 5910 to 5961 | 1.05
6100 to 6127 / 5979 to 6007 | 1.02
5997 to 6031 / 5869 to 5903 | 1.05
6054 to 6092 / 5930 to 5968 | 1.03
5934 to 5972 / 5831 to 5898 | 1.07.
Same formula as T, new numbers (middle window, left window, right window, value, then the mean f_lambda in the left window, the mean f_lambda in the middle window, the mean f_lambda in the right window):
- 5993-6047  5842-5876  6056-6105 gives 2.69 AA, 6.8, 6.84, 7.34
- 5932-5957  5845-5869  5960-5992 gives 2.46 AA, 6.84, 6.78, 7.76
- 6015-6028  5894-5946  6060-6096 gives 1.17 AA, 7.04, 6.54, 7.27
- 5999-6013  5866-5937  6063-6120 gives 1.10 AA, 6.75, 6.55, 7.39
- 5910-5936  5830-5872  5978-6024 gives -0.71 AA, 7.02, 7.25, 7.09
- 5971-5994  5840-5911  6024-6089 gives -2.67 AA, 6.65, 7.76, 7.16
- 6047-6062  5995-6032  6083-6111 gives -0.67 AA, 6.64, 7.35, 7.44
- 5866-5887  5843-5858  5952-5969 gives 2.03 AA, 6.99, 6.43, 7.51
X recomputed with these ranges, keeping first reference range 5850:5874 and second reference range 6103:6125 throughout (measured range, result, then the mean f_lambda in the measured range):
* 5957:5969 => -1.2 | 7.72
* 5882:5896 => 1.9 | 5.86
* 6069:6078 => 0.3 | 7.2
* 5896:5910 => -0.4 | 7.02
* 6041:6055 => 0.2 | 7.21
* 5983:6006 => -0.9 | 7.43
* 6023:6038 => 1.0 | 6.8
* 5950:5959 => 0.0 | 7.02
